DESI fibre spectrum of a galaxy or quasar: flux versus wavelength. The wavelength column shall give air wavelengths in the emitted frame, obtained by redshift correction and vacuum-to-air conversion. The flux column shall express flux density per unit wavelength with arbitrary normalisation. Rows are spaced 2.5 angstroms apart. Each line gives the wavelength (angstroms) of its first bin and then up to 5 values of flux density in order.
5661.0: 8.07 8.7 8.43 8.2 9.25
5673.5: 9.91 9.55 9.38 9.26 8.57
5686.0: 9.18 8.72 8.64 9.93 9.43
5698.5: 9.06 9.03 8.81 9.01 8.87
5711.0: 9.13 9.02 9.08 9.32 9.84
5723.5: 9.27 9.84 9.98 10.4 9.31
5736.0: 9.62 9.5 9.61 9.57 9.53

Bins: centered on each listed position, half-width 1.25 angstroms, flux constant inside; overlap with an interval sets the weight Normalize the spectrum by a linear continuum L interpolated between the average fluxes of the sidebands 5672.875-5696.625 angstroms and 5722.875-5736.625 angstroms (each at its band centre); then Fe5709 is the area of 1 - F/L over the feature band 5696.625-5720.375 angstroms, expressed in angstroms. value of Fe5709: 1.1 angstroms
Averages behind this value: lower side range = 9.24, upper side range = 9.76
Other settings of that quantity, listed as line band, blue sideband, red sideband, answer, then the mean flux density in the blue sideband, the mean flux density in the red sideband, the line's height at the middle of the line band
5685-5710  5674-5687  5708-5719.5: 0.3 angstroms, 9.23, 9.09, 9.16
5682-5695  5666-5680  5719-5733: 0.5 angstroms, 9.18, 9.81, 9.37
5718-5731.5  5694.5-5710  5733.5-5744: -0.6 angstroms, 9.05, 9.54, 9.35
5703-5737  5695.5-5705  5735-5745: -0.3 angstroms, 9.05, 9.57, 9.31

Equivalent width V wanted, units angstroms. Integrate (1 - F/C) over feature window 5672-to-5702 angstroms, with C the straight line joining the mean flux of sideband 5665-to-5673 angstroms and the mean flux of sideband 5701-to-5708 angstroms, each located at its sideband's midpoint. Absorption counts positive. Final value -1.3 angstroms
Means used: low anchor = 8.75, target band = 9.22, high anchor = 8.93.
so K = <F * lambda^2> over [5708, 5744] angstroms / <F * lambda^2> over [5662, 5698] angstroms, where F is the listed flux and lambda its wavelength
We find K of 1.1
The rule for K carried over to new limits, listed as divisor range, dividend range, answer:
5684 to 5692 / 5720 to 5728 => 1.11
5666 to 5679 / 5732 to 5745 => 1.06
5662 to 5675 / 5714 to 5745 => 1.10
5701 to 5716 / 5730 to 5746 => 1.08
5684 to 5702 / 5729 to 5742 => 1.08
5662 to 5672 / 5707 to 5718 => 1.07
